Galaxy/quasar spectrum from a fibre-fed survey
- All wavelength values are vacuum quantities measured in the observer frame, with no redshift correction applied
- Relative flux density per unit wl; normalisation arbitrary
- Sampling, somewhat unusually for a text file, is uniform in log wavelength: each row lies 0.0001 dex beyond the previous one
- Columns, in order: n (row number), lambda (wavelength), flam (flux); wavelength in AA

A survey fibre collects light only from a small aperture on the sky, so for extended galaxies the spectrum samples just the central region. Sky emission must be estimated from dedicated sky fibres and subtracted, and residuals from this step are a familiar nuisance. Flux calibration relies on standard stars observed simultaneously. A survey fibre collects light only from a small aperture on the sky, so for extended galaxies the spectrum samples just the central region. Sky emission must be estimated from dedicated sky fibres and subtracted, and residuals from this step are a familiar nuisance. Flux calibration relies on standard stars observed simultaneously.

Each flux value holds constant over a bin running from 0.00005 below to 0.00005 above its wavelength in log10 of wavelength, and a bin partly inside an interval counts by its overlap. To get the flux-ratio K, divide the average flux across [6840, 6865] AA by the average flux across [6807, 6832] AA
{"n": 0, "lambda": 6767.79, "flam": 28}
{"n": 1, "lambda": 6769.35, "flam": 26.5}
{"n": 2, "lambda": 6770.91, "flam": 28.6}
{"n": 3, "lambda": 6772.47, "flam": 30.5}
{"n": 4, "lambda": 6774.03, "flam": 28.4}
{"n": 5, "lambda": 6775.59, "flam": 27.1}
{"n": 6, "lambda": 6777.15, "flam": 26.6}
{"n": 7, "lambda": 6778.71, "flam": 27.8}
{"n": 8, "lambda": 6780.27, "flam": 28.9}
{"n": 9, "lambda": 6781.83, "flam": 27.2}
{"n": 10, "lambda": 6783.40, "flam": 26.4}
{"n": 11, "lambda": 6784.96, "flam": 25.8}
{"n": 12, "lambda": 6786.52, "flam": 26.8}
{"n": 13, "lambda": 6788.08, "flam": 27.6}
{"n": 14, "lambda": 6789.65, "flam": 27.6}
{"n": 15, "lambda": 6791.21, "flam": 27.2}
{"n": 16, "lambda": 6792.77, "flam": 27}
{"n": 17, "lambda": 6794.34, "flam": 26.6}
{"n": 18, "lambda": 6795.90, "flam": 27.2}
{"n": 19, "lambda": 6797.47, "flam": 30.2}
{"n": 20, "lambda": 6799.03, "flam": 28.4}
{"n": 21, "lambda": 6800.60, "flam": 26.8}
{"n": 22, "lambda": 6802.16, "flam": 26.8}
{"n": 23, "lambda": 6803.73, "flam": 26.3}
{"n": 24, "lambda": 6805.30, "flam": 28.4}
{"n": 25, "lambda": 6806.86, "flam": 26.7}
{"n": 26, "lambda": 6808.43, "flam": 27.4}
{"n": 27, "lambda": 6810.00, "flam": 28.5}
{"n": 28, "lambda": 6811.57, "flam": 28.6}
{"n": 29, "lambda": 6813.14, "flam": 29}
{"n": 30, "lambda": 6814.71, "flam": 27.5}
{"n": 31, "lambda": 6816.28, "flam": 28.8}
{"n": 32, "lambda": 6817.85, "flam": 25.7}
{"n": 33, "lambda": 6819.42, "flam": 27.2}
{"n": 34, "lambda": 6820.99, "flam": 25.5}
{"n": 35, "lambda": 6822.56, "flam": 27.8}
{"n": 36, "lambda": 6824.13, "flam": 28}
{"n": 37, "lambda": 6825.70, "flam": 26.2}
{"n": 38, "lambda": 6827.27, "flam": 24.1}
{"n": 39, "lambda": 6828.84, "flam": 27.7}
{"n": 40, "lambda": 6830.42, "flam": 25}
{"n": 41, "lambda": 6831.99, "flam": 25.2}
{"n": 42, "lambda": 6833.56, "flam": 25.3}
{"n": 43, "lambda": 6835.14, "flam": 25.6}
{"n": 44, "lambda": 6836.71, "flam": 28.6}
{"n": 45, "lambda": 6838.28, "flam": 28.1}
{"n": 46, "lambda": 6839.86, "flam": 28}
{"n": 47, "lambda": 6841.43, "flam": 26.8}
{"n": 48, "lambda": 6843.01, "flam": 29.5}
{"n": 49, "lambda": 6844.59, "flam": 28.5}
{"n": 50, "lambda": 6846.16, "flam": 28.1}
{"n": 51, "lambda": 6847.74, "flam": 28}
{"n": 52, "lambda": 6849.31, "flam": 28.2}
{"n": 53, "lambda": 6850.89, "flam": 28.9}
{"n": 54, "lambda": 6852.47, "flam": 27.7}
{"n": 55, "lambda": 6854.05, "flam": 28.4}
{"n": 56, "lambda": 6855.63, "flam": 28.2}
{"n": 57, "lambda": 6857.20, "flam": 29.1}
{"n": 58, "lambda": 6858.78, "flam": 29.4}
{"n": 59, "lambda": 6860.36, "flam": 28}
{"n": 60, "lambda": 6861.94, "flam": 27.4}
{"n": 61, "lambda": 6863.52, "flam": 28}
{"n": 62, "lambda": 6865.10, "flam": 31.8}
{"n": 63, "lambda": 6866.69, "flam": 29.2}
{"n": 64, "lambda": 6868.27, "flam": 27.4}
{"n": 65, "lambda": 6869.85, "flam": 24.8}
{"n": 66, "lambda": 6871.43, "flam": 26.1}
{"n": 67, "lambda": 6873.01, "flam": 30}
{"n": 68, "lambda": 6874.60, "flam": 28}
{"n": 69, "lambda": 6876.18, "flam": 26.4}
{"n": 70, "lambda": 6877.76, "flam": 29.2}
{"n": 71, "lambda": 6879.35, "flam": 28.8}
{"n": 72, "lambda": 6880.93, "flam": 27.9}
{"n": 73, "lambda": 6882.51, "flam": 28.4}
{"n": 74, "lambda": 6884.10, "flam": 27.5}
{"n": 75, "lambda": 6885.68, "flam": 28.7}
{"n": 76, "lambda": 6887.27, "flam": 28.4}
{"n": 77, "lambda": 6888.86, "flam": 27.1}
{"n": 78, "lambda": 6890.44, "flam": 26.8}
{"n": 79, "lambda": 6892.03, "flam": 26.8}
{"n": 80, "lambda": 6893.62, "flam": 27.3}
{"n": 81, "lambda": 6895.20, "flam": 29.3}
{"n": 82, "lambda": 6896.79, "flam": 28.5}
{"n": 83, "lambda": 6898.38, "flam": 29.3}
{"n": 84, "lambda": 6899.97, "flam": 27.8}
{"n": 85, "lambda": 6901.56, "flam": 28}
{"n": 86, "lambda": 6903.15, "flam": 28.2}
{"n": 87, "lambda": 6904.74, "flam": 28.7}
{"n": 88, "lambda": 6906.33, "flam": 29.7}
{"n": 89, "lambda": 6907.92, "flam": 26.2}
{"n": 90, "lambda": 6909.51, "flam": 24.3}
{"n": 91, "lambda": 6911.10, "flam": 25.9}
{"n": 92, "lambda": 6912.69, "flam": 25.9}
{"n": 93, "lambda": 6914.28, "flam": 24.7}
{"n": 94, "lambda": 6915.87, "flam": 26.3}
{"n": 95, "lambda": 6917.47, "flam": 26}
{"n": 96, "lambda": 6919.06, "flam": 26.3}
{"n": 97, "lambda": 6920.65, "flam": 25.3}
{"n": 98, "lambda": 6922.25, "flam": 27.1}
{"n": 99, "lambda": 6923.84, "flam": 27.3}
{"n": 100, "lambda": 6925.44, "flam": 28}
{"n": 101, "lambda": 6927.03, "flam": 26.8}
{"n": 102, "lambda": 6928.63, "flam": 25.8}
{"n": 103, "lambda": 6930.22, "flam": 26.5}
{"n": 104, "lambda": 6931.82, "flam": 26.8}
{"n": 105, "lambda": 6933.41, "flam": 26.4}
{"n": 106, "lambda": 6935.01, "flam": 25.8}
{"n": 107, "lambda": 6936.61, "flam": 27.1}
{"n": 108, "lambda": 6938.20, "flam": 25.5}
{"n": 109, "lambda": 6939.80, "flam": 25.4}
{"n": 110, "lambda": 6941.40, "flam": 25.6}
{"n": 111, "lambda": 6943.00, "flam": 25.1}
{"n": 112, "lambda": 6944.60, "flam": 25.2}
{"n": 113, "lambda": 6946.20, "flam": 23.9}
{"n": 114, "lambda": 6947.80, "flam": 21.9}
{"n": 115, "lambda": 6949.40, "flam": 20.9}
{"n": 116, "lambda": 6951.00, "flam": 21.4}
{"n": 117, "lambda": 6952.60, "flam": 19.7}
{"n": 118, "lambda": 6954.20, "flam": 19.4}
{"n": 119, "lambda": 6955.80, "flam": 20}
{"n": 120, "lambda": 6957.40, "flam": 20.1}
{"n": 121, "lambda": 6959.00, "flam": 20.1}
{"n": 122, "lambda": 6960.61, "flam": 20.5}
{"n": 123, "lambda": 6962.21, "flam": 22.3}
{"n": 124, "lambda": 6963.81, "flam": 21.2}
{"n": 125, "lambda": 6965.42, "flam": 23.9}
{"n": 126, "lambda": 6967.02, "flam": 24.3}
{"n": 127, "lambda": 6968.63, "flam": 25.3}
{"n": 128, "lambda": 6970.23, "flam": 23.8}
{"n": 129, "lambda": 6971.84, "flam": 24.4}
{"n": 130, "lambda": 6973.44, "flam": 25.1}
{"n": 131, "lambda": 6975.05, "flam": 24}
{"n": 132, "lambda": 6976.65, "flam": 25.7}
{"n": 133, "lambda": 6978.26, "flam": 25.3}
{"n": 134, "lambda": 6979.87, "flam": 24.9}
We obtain 1.05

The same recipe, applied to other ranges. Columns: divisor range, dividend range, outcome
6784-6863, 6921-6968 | 0.87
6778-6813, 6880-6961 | 0.94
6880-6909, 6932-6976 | 0.83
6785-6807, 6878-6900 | 1.03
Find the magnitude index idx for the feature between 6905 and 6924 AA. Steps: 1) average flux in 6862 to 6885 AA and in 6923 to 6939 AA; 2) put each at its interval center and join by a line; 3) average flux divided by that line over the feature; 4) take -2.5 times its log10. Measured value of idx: 0.03 mag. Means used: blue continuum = 28.1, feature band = 26.3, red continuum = 26.6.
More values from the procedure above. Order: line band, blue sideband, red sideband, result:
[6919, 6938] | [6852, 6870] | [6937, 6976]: -0.09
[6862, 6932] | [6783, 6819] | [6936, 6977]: -0.11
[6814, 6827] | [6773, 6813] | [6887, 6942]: 0.02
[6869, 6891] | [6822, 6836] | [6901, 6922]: -0.05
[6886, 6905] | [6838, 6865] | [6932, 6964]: -0.09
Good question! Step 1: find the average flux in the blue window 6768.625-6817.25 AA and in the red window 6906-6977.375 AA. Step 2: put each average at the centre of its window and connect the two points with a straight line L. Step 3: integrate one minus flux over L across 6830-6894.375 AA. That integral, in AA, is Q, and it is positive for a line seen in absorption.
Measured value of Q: -4.1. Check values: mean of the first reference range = 27.6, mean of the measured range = 27.8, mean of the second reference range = 24.5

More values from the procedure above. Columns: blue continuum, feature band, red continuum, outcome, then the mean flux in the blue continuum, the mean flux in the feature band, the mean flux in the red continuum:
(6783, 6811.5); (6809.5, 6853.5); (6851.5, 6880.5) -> 0.7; 27.4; 27.4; 28.2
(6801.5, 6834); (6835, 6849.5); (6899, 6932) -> -0.6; 27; 28.1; 26.8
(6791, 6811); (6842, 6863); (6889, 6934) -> -0.9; 27.5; 28.4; 27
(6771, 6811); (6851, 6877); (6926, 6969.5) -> -2.4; 27.6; 28.1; 23.6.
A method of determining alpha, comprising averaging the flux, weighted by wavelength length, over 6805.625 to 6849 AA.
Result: 27.3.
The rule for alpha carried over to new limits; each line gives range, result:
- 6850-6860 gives 28.6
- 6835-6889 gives 28.2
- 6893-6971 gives 25.1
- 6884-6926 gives 27.2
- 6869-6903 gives 27.9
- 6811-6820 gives 27.8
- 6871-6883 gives 28.2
